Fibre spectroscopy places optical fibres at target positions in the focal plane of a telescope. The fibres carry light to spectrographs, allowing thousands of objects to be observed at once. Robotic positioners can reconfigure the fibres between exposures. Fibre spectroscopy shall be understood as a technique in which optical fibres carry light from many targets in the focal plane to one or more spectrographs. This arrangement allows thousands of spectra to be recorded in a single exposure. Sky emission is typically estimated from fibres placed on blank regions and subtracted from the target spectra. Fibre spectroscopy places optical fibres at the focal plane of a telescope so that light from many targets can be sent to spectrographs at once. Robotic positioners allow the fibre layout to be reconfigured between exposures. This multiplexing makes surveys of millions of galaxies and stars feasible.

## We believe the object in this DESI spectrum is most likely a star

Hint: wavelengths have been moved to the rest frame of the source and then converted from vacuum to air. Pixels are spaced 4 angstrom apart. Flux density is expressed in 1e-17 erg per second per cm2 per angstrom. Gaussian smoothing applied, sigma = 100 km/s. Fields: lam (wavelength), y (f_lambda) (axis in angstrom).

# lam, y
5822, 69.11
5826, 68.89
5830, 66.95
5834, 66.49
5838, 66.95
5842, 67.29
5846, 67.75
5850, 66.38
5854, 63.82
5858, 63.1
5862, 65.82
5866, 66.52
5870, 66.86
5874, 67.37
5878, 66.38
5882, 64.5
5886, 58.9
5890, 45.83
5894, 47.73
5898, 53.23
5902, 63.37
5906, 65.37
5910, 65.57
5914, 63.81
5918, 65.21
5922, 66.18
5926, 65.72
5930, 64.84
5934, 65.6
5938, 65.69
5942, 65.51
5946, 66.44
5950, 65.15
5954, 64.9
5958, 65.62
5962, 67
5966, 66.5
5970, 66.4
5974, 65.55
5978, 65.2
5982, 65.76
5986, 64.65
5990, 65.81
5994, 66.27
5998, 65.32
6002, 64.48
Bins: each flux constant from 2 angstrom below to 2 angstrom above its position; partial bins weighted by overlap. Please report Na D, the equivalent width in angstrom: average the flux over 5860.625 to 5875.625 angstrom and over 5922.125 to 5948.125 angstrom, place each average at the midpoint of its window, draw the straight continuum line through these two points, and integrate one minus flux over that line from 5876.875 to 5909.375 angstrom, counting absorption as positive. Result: 3.9 angstrom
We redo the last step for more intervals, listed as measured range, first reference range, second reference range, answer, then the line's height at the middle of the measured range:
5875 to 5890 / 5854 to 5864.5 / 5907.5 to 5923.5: 0.8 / 64.7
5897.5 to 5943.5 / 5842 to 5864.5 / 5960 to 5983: 0.9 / 65.9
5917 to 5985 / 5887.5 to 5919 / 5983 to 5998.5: -3.7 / 62.4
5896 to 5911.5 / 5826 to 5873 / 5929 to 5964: 1.0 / 66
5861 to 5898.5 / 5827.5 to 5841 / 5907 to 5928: 3.2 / 66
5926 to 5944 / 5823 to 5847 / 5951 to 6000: 0.2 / 66.2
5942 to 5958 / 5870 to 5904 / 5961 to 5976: -0.2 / 64.6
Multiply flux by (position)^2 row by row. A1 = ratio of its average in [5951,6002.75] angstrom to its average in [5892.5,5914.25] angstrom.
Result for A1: 1.13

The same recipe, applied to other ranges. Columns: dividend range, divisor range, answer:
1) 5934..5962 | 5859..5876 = 1.02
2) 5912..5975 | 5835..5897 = 1.07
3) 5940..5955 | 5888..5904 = 1.27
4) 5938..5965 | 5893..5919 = 1.10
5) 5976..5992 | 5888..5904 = 1.28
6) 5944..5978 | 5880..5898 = 1.25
